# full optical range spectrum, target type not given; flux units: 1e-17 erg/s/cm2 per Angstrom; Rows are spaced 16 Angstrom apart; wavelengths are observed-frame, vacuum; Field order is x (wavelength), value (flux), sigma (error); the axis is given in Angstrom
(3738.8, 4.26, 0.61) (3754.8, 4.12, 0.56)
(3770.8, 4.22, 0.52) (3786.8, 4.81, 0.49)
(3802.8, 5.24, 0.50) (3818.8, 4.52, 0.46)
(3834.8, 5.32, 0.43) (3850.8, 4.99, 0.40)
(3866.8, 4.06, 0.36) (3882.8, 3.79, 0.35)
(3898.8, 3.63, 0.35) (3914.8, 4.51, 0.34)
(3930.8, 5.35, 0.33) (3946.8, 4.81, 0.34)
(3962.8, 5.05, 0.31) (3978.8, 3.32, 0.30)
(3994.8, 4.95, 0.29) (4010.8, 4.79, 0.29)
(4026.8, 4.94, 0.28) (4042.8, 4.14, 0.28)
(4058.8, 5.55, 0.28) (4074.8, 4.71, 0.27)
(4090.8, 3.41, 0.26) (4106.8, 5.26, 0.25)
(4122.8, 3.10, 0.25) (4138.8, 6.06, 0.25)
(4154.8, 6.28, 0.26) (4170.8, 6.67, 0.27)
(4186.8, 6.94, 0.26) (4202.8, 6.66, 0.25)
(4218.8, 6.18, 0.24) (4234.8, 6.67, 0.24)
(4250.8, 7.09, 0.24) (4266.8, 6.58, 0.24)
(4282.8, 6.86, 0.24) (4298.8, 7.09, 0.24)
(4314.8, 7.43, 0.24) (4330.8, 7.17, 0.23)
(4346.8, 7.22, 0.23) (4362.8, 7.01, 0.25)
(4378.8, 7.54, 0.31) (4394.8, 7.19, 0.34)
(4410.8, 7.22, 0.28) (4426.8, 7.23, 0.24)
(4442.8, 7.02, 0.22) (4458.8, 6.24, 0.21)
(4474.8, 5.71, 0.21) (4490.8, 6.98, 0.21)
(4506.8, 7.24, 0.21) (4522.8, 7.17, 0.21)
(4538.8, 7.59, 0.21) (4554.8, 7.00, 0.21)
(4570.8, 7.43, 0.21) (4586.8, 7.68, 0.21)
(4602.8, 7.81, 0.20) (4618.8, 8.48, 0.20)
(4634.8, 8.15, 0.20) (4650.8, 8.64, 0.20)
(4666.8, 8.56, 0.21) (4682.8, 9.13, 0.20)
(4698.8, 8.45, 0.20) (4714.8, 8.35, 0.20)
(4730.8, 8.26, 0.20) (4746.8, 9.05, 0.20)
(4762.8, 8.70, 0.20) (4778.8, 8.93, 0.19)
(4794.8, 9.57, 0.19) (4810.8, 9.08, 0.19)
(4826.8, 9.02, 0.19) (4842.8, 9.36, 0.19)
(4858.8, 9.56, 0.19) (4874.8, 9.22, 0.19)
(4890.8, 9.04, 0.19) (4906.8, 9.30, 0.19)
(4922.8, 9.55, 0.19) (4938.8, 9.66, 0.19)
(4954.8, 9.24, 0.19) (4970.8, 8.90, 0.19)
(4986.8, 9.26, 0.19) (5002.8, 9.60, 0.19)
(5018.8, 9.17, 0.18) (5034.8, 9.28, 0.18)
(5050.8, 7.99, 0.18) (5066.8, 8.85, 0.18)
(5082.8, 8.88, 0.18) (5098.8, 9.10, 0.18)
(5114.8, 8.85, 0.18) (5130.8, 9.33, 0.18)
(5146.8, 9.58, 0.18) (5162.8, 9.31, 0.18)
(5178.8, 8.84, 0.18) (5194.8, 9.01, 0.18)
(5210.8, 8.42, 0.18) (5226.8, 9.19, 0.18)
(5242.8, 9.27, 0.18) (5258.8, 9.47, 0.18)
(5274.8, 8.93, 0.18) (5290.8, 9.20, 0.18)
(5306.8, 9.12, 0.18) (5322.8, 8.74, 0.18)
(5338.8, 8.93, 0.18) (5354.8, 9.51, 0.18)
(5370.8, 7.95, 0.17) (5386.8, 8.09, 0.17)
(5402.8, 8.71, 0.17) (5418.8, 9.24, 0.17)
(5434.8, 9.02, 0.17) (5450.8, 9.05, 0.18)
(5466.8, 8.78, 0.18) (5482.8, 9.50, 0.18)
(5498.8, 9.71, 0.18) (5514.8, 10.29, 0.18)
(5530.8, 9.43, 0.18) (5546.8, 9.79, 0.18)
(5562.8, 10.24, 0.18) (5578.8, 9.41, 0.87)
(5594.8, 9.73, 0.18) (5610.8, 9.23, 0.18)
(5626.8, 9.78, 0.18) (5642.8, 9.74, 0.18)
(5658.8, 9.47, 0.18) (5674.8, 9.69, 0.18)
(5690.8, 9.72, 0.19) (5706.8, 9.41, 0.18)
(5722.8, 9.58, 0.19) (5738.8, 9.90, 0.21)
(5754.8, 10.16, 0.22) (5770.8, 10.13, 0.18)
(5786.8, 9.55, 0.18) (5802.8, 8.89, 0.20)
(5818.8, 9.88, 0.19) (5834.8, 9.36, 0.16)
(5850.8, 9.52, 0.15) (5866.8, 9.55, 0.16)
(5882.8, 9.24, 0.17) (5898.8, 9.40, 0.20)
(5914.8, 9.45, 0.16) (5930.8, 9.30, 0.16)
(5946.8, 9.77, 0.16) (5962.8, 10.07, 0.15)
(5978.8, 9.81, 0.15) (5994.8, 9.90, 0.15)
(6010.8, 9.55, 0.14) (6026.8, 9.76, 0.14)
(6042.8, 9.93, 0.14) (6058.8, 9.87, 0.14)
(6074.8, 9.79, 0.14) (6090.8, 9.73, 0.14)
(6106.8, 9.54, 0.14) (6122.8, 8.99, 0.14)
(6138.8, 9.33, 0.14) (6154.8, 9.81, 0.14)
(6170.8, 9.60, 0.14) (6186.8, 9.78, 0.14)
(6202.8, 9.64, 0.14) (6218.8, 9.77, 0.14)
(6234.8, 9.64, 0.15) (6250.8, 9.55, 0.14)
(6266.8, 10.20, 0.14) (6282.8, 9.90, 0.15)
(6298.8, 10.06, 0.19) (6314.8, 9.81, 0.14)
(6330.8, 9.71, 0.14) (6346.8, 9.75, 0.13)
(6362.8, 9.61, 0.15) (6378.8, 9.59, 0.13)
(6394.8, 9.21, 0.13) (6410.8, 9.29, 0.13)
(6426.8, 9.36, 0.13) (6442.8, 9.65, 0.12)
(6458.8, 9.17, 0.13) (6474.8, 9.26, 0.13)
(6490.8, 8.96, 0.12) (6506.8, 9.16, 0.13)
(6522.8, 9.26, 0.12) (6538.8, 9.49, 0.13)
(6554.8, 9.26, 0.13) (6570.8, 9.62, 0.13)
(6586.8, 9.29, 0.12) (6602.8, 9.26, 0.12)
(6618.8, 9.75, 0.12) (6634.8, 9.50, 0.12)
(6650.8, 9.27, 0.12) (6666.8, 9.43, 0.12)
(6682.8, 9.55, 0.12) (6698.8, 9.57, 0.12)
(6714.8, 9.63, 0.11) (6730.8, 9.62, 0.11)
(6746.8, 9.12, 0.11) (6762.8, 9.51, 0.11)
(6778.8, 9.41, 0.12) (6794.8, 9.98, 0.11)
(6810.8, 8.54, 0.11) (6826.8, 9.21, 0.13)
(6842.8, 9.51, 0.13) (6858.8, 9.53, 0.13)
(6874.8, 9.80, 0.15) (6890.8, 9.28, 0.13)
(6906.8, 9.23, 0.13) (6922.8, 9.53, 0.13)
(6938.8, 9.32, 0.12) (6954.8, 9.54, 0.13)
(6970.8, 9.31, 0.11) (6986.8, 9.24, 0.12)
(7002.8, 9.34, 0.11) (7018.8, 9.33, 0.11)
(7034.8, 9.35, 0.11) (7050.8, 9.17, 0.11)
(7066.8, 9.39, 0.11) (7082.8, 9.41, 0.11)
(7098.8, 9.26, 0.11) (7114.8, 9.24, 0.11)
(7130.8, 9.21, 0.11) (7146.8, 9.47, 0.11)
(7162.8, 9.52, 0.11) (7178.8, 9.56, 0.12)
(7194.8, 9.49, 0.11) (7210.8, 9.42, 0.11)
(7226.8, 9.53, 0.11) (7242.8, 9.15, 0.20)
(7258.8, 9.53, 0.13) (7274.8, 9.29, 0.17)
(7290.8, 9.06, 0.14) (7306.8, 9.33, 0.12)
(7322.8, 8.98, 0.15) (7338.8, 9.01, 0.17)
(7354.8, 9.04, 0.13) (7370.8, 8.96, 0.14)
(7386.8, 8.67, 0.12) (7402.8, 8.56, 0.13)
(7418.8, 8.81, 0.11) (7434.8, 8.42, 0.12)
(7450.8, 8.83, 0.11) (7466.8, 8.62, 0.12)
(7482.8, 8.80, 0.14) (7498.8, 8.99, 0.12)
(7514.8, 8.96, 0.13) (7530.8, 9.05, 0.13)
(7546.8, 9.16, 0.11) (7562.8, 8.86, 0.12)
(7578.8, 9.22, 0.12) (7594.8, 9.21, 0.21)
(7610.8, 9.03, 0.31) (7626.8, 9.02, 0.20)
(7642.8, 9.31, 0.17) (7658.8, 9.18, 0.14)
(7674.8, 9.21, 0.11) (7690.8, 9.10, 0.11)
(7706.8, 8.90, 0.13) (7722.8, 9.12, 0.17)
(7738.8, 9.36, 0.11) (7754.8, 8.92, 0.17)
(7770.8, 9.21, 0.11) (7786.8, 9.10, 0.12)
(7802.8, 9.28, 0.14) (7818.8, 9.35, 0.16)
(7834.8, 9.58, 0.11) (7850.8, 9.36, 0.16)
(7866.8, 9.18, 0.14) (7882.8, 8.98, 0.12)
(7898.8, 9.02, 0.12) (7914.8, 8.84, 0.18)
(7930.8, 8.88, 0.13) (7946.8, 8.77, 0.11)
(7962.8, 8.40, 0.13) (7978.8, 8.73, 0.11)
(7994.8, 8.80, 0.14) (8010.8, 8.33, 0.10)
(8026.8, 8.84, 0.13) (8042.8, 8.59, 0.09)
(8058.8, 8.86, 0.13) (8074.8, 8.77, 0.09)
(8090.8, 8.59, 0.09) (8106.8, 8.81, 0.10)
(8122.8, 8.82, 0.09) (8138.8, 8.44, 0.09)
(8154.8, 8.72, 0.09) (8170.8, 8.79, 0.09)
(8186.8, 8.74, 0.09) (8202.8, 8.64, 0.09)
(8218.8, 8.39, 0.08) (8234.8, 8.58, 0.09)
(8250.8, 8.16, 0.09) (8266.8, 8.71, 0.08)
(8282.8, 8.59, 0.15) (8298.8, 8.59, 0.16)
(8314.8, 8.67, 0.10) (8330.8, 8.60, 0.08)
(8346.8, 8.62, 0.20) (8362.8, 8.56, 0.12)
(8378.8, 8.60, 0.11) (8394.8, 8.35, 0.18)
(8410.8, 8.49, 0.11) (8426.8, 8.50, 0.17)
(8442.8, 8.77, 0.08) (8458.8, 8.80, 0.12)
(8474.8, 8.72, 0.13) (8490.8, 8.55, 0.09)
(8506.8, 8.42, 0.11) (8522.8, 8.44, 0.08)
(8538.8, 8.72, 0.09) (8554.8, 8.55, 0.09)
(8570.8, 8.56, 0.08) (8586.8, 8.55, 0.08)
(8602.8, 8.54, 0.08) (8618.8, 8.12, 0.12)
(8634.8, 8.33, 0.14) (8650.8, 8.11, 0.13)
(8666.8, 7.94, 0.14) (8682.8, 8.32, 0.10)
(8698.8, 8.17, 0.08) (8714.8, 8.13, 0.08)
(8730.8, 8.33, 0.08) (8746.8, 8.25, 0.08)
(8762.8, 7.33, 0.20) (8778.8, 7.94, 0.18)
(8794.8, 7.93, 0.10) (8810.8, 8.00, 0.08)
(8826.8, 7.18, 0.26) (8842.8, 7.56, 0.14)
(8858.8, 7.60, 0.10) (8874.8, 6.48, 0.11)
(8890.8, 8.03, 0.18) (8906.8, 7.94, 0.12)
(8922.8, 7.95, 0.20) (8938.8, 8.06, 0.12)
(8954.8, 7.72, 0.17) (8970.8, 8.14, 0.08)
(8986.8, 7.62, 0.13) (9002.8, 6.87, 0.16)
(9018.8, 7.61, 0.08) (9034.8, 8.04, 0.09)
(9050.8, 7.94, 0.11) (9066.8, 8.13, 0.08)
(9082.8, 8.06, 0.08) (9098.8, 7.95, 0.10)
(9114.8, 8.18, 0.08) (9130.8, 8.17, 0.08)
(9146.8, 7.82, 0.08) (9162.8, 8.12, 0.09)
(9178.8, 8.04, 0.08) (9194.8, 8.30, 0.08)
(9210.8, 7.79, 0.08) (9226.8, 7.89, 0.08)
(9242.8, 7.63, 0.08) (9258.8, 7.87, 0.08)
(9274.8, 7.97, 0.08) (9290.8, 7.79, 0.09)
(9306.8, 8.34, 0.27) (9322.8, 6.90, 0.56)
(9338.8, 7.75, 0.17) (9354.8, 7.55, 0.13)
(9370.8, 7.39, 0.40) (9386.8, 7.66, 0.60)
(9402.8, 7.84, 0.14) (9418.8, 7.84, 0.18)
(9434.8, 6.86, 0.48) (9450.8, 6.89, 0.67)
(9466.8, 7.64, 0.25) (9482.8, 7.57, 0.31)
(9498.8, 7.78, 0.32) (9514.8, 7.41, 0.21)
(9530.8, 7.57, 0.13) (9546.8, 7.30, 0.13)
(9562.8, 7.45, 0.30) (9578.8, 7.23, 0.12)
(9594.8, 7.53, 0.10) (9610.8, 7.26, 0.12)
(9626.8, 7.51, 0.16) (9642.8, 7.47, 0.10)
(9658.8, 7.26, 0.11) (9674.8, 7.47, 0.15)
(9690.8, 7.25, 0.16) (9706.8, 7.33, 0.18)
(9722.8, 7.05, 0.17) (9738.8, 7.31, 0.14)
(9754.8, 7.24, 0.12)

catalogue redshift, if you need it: 0.038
